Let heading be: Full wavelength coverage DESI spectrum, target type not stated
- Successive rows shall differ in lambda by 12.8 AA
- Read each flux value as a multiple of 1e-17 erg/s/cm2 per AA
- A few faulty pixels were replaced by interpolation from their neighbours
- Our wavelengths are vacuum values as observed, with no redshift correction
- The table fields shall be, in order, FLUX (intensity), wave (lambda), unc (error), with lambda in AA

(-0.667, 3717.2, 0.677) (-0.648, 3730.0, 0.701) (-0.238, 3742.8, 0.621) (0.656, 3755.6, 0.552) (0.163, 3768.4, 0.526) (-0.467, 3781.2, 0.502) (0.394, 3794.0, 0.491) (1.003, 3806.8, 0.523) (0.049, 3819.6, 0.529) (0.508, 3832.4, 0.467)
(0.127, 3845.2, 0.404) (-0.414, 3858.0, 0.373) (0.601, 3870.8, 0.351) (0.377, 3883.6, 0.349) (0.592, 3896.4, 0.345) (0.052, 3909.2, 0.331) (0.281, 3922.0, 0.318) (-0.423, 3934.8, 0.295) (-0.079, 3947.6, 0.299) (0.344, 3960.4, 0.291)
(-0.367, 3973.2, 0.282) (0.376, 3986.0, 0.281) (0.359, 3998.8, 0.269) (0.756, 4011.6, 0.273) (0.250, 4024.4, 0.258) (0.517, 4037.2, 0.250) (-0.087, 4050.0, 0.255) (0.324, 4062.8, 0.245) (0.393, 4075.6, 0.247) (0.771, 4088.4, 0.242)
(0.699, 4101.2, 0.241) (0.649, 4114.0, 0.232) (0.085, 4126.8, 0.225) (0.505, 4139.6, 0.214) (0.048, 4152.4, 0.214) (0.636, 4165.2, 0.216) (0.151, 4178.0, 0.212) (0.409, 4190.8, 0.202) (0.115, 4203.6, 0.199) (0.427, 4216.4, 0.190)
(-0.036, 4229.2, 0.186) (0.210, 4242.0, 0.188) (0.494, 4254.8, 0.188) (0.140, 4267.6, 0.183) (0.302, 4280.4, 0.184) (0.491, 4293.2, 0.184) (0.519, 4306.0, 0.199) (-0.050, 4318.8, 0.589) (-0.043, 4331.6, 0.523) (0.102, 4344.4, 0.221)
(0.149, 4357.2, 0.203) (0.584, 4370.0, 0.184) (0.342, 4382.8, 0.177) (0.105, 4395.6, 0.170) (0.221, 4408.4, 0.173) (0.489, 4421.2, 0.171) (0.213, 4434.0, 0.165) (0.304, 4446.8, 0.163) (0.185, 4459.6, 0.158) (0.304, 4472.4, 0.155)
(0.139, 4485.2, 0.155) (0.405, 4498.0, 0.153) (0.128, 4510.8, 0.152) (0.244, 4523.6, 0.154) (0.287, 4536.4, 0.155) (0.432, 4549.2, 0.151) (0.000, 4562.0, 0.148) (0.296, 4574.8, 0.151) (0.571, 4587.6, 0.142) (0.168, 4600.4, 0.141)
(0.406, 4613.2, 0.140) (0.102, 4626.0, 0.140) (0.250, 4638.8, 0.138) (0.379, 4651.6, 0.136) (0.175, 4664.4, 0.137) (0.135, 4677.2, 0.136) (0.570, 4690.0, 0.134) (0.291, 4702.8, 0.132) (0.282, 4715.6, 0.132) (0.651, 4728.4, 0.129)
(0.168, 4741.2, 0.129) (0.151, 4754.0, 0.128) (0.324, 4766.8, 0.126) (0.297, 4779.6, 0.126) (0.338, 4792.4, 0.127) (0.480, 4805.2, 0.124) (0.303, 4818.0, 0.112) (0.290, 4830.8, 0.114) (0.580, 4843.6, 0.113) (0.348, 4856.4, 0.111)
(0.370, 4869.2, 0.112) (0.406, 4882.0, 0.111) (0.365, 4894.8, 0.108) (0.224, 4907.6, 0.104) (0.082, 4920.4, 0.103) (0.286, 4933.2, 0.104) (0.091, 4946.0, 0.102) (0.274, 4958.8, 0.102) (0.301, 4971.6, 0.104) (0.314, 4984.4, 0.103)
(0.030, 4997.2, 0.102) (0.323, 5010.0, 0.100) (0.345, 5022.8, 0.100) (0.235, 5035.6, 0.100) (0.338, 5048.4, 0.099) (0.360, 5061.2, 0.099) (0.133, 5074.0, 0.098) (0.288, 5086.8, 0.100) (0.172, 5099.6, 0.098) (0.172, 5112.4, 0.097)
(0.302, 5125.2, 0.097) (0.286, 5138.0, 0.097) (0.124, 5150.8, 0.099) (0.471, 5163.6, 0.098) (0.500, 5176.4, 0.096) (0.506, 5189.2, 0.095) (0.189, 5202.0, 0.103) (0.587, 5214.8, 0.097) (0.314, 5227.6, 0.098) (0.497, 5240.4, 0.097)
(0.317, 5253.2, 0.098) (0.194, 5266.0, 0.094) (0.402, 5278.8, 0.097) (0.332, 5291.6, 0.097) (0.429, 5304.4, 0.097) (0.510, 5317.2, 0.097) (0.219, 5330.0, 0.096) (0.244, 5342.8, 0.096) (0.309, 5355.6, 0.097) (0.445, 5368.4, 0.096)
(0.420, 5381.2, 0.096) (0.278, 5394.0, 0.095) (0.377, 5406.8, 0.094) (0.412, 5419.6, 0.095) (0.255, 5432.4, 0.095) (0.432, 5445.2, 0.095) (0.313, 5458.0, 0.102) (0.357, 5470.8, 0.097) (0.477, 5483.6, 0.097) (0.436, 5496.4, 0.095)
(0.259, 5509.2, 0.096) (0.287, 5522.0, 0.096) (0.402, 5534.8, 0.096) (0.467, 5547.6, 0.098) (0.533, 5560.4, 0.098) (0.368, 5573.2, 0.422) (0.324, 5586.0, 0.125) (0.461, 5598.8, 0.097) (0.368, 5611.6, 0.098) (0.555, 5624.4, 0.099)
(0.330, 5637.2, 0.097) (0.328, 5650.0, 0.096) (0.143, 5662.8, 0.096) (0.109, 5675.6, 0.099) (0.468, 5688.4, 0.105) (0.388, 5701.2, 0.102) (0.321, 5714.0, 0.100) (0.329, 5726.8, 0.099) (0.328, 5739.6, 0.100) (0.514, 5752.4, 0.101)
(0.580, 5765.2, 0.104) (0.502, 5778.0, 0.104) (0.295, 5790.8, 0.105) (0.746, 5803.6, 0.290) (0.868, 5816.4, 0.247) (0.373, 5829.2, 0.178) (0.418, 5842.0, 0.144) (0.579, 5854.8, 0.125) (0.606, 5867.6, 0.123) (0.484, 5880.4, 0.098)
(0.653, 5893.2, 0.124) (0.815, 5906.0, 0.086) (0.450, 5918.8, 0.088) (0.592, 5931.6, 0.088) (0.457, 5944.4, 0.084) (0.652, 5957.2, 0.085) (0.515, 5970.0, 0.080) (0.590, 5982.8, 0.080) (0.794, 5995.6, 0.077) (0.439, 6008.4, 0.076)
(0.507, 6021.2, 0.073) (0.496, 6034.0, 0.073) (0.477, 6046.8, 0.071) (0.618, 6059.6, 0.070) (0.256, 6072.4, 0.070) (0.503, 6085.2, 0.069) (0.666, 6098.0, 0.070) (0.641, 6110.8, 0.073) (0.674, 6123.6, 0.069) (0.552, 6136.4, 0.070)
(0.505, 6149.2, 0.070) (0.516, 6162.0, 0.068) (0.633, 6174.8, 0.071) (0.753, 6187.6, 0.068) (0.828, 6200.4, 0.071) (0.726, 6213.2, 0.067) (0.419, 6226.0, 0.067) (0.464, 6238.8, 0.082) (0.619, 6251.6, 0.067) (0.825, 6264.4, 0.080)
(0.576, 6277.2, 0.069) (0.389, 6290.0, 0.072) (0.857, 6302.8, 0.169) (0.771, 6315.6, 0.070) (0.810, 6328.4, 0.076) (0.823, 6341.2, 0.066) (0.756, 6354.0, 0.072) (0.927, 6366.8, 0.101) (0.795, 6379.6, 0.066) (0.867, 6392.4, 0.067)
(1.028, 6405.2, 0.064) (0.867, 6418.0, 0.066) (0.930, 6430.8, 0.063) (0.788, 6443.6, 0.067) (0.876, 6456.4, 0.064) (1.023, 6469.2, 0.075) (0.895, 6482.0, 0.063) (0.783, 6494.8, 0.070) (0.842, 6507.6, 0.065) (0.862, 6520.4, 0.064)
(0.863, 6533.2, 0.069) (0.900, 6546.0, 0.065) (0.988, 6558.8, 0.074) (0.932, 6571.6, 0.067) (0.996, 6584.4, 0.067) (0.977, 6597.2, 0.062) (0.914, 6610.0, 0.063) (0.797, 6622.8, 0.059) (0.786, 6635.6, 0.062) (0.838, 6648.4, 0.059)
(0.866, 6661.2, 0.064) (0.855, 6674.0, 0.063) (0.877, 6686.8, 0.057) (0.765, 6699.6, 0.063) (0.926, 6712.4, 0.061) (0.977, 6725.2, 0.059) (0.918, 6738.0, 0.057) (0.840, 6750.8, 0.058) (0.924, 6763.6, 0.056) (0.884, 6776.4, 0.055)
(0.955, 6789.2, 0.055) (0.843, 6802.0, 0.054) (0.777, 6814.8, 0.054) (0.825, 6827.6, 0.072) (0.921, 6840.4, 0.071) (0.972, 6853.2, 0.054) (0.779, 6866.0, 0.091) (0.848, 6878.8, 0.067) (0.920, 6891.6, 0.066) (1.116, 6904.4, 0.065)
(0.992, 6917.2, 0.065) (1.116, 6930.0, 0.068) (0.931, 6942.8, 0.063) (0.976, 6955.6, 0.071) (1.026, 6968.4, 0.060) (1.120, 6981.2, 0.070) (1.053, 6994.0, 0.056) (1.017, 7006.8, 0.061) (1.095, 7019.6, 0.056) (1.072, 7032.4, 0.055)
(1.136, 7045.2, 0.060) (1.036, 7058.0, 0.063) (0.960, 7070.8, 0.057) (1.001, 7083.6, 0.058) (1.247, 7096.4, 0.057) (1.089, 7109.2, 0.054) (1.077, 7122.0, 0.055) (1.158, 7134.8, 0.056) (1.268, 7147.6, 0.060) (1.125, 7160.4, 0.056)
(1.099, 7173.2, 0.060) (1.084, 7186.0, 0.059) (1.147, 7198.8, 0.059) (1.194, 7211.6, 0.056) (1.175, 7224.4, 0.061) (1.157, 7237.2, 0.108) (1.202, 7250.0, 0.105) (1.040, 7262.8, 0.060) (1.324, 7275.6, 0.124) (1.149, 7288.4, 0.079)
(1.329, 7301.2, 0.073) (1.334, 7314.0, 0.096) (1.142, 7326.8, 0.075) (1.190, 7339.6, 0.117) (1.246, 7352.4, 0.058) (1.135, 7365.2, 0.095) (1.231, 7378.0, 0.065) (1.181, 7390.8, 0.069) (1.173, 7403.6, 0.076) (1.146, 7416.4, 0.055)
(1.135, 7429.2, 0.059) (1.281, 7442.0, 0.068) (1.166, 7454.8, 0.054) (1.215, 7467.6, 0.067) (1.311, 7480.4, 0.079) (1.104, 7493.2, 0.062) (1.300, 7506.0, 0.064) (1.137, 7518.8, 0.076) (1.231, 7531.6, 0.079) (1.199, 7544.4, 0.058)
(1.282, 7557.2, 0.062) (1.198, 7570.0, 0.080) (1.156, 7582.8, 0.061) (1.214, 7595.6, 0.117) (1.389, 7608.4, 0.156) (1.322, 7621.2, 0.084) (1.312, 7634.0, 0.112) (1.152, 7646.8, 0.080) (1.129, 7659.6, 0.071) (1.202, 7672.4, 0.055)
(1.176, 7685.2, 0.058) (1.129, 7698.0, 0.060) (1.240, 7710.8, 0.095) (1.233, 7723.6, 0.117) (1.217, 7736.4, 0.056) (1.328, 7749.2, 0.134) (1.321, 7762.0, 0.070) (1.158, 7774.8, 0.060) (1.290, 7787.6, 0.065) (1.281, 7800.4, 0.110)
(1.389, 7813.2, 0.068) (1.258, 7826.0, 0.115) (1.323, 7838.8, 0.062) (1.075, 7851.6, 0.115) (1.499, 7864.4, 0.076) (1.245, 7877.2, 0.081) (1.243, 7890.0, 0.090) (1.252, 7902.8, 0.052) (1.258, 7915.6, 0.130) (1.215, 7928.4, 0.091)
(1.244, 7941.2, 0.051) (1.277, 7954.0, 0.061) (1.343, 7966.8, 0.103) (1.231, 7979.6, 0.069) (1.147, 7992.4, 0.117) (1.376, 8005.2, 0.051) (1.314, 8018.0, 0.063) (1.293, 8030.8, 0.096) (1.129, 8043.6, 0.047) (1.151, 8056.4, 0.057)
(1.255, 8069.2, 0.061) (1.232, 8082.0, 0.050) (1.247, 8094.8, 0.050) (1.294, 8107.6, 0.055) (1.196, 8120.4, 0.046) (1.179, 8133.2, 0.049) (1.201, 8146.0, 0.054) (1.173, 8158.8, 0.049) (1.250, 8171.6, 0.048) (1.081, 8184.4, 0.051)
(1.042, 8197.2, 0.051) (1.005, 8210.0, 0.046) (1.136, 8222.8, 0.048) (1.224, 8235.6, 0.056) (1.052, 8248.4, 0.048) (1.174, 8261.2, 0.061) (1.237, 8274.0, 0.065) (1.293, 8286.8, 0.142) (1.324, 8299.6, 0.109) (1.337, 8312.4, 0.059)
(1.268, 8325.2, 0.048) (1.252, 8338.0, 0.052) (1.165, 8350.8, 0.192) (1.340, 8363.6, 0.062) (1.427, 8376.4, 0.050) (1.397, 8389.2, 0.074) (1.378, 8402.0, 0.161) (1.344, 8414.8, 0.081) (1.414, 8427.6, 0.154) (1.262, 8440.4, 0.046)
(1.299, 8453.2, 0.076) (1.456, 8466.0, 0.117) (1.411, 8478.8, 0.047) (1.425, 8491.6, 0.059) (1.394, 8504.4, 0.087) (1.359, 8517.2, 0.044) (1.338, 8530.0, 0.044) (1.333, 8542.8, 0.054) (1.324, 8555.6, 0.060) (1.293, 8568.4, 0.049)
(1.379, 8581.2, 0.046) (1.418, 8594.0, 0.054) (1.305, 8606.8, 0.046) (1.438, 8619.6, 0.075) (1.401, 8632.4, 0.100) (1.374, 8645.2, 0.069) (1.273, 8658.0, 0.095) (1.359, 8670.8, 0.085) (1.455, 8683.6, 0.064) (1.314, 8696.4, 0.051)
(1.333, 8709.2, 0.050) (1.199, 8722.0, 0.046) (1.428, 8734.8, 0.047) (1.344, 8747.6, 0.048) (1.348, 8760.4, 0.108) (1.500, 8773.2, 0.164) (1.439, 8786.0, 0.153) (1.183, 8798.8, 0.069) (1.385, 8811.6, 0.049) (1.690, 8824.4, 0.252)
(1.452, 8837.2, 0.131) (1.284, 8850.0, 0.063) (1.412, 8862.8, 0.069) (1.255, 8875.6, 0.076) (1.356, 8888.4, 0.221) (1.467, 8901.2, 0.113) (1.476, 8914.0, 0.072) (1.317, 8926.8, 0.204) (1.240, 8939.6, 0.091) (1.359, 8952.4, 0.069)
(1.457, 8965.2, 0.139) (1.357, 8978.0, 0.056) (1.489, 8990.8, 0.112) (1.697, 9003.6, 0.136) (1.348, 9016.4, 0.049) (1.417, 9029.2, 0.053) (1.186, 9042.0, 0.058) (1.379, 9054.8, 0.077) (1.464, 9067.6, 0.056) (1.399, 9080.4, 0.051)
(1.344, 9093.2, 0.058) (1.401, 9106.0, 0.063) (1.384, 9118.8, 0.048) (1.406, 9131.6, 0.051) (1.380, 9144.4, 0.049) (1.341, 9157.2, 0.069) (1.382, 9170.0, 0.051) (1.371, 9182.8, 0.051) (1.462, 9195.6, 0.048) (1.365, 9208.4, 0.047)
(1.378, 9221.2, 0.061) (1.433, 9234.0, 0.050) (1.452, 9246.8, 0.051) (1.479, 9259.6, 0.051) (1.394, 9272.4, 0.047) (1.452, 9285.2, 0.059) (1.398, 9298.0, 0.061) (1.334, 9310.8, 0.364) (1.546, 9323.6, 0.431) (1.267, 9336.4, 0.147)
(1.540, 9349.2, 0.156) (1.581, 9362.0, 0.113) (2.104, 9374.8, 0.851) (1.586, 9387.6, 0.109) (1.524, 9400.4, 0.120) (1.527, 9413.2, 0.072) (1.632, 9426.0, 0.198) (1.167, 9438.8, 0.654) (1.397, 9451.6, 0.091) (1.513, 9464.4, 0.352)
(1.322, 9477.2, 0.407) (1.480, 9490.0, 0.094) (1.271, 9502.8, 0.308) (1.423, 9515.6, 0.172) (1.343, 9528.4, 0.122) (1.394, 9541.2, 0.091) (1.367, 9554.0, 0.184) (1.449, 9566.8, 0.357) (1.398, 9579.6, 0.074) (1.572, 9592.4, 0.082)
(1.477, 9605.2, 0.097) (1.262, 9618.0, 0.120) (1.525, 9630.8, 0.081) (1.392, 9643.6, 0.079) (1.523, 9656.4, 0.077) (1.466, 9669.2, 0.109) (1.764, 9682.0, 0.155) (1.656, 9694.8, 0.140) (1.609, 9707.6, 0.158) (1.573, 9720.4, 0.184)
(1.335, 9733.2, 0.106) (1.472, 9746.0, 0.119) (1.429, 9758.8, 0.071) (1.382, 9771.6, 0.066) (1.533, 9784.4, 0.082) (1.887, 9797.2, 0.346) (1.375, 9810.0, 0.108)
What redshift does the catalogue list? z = 0.584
